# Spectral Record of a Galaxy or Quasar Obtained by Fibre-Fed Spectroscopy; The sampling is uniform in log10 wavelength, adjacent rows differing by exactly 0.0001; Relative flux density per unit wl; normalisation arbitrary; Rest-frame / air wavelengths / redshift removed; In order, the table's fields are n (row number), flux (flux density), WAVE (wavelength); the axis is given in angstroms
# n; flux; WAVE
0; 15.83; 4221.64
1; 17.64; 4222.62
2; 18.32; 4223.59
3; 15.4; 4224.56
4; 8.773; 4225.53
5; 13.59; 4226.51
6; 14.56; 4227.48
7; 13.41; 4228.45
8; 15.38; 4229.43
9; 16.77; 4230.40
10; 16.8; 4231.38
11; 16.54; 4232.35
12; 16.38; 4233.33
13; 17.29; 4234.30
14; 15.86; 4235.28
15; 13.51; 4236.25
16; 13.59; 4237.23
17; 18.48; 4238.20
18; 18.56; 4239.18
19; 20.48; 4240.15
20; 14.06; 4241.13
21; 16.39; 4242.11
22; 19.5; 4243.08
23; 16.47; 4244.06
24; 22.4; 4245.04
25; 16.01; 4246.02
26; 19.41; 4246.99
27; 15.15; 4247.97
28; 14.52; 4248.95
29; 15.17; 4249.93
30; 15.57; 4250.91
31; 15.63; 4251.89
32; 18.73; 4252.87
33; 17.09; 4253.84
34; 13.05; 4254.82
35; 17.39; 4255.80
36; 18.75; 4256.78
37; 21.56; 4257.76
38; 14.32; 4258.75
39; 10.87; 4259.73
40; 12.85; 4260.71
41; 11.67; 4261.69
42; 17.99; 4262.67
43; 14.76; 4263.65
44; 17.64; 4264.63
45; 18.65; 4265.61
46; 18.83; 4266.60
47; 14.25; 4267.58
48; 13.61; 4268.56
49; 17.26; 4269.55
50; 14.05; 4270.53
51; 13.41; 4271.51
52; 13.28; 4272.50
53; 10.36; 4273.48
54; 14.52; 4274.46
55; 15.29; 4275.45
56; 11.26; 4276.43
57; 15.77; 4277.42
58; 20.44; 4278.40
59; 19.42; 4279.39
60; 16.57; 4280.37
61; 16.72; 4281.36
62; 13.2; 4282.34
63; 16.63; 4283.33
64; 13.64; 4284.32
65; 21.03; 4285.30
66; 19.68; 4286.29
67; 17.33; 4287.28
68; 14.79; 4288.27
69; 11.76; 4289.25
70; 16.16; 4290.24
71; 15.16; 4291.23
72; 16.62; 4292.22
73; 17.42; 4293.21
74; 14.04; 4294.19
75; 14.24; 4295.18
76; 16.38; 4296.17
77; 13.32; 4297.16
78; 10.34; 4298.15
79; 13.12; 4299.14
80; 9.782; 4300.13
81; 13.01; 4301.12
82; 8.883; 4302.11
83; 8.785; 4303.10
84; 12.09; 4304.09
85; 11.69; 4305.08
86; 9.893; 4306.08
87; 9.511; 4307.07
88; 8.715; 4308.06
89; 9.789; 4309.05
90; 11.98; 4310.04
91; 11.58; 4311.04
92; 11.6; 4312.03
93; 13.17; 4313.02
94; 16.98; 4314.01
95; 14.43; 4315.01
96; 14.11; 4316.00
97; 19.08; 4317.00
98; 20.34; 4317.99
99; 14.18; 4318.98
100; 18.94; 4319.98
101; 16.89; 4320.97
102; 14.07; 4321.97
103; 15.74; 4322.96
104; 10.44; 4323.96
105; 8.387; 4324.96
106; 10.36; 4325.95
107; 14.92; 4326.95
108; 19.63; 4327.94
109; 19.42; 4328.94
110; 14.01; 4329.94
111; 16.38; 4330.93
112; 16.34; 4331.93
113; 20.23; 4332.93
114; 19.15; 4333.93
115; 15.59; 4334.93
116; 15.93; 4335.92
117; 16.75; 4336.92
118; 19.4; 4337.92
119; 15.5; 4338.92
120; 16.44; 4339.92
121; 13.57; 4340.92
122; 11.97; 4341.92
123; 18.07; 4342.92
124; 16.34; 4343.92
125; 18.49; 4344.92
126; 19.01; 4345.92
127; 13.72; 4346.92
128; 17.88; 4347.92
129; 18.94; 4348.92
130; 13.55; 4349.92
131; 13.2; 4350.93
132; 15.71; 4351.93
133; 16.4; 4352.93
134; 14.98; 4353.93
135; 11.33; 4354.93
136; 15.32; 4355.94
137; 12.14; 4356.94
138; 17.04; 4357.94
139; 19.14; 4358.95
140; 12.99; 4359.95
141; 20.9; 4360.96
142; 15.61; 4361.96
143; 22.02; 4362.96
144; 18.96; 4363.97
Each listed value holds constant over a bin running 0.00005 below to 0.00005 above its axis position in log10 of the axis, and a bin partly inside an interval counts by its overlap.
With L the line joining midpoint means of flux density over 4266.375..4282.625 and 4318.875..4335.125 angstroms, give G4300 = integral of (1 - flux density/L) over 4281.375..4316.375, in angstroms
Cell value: 4.2 angstroms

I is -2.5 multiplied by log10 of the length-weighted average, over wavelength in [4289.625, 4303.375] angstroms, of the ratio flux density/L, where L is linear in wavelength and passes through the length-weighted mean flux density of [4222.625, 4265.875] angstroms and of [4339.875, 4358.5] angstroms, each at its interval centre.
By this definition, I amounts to 0.176 mag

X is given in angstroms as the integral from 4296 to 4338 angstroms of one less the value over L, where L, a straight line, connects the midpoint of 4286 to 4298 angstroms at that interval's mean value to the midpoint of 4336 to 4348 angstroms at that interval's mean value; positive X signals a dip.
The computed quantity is 5.0 angstroms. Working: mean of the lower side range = 15.4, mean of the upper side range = 16.4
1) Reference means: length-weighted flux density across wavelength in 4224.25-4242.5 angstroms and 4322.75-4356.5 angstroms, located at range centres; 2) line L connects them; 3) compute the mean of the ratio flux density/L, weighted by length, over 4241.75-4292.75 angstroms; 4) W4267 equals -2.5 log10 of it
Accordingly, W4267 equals -0.03 mag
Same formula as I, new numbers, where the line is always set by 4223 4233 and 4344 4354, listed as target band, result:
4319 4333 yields 0.056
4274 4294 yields -0.038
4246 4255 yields -0.063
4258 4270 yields 0.003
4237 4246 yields -0.175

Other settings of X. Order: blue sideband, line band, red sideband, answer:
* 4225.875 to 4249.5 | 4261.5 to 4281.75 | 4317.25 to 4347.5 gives 0.9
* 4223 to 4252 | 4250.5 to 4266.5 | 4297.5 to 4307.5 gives -1.9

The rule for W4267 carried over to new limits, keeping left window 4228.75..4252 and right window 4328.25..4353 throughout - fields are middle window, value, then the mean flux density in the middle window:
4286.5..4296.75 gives 0.07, 15.5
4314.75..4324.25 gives 0.04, 16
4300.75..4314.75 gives 0.41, 11.3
